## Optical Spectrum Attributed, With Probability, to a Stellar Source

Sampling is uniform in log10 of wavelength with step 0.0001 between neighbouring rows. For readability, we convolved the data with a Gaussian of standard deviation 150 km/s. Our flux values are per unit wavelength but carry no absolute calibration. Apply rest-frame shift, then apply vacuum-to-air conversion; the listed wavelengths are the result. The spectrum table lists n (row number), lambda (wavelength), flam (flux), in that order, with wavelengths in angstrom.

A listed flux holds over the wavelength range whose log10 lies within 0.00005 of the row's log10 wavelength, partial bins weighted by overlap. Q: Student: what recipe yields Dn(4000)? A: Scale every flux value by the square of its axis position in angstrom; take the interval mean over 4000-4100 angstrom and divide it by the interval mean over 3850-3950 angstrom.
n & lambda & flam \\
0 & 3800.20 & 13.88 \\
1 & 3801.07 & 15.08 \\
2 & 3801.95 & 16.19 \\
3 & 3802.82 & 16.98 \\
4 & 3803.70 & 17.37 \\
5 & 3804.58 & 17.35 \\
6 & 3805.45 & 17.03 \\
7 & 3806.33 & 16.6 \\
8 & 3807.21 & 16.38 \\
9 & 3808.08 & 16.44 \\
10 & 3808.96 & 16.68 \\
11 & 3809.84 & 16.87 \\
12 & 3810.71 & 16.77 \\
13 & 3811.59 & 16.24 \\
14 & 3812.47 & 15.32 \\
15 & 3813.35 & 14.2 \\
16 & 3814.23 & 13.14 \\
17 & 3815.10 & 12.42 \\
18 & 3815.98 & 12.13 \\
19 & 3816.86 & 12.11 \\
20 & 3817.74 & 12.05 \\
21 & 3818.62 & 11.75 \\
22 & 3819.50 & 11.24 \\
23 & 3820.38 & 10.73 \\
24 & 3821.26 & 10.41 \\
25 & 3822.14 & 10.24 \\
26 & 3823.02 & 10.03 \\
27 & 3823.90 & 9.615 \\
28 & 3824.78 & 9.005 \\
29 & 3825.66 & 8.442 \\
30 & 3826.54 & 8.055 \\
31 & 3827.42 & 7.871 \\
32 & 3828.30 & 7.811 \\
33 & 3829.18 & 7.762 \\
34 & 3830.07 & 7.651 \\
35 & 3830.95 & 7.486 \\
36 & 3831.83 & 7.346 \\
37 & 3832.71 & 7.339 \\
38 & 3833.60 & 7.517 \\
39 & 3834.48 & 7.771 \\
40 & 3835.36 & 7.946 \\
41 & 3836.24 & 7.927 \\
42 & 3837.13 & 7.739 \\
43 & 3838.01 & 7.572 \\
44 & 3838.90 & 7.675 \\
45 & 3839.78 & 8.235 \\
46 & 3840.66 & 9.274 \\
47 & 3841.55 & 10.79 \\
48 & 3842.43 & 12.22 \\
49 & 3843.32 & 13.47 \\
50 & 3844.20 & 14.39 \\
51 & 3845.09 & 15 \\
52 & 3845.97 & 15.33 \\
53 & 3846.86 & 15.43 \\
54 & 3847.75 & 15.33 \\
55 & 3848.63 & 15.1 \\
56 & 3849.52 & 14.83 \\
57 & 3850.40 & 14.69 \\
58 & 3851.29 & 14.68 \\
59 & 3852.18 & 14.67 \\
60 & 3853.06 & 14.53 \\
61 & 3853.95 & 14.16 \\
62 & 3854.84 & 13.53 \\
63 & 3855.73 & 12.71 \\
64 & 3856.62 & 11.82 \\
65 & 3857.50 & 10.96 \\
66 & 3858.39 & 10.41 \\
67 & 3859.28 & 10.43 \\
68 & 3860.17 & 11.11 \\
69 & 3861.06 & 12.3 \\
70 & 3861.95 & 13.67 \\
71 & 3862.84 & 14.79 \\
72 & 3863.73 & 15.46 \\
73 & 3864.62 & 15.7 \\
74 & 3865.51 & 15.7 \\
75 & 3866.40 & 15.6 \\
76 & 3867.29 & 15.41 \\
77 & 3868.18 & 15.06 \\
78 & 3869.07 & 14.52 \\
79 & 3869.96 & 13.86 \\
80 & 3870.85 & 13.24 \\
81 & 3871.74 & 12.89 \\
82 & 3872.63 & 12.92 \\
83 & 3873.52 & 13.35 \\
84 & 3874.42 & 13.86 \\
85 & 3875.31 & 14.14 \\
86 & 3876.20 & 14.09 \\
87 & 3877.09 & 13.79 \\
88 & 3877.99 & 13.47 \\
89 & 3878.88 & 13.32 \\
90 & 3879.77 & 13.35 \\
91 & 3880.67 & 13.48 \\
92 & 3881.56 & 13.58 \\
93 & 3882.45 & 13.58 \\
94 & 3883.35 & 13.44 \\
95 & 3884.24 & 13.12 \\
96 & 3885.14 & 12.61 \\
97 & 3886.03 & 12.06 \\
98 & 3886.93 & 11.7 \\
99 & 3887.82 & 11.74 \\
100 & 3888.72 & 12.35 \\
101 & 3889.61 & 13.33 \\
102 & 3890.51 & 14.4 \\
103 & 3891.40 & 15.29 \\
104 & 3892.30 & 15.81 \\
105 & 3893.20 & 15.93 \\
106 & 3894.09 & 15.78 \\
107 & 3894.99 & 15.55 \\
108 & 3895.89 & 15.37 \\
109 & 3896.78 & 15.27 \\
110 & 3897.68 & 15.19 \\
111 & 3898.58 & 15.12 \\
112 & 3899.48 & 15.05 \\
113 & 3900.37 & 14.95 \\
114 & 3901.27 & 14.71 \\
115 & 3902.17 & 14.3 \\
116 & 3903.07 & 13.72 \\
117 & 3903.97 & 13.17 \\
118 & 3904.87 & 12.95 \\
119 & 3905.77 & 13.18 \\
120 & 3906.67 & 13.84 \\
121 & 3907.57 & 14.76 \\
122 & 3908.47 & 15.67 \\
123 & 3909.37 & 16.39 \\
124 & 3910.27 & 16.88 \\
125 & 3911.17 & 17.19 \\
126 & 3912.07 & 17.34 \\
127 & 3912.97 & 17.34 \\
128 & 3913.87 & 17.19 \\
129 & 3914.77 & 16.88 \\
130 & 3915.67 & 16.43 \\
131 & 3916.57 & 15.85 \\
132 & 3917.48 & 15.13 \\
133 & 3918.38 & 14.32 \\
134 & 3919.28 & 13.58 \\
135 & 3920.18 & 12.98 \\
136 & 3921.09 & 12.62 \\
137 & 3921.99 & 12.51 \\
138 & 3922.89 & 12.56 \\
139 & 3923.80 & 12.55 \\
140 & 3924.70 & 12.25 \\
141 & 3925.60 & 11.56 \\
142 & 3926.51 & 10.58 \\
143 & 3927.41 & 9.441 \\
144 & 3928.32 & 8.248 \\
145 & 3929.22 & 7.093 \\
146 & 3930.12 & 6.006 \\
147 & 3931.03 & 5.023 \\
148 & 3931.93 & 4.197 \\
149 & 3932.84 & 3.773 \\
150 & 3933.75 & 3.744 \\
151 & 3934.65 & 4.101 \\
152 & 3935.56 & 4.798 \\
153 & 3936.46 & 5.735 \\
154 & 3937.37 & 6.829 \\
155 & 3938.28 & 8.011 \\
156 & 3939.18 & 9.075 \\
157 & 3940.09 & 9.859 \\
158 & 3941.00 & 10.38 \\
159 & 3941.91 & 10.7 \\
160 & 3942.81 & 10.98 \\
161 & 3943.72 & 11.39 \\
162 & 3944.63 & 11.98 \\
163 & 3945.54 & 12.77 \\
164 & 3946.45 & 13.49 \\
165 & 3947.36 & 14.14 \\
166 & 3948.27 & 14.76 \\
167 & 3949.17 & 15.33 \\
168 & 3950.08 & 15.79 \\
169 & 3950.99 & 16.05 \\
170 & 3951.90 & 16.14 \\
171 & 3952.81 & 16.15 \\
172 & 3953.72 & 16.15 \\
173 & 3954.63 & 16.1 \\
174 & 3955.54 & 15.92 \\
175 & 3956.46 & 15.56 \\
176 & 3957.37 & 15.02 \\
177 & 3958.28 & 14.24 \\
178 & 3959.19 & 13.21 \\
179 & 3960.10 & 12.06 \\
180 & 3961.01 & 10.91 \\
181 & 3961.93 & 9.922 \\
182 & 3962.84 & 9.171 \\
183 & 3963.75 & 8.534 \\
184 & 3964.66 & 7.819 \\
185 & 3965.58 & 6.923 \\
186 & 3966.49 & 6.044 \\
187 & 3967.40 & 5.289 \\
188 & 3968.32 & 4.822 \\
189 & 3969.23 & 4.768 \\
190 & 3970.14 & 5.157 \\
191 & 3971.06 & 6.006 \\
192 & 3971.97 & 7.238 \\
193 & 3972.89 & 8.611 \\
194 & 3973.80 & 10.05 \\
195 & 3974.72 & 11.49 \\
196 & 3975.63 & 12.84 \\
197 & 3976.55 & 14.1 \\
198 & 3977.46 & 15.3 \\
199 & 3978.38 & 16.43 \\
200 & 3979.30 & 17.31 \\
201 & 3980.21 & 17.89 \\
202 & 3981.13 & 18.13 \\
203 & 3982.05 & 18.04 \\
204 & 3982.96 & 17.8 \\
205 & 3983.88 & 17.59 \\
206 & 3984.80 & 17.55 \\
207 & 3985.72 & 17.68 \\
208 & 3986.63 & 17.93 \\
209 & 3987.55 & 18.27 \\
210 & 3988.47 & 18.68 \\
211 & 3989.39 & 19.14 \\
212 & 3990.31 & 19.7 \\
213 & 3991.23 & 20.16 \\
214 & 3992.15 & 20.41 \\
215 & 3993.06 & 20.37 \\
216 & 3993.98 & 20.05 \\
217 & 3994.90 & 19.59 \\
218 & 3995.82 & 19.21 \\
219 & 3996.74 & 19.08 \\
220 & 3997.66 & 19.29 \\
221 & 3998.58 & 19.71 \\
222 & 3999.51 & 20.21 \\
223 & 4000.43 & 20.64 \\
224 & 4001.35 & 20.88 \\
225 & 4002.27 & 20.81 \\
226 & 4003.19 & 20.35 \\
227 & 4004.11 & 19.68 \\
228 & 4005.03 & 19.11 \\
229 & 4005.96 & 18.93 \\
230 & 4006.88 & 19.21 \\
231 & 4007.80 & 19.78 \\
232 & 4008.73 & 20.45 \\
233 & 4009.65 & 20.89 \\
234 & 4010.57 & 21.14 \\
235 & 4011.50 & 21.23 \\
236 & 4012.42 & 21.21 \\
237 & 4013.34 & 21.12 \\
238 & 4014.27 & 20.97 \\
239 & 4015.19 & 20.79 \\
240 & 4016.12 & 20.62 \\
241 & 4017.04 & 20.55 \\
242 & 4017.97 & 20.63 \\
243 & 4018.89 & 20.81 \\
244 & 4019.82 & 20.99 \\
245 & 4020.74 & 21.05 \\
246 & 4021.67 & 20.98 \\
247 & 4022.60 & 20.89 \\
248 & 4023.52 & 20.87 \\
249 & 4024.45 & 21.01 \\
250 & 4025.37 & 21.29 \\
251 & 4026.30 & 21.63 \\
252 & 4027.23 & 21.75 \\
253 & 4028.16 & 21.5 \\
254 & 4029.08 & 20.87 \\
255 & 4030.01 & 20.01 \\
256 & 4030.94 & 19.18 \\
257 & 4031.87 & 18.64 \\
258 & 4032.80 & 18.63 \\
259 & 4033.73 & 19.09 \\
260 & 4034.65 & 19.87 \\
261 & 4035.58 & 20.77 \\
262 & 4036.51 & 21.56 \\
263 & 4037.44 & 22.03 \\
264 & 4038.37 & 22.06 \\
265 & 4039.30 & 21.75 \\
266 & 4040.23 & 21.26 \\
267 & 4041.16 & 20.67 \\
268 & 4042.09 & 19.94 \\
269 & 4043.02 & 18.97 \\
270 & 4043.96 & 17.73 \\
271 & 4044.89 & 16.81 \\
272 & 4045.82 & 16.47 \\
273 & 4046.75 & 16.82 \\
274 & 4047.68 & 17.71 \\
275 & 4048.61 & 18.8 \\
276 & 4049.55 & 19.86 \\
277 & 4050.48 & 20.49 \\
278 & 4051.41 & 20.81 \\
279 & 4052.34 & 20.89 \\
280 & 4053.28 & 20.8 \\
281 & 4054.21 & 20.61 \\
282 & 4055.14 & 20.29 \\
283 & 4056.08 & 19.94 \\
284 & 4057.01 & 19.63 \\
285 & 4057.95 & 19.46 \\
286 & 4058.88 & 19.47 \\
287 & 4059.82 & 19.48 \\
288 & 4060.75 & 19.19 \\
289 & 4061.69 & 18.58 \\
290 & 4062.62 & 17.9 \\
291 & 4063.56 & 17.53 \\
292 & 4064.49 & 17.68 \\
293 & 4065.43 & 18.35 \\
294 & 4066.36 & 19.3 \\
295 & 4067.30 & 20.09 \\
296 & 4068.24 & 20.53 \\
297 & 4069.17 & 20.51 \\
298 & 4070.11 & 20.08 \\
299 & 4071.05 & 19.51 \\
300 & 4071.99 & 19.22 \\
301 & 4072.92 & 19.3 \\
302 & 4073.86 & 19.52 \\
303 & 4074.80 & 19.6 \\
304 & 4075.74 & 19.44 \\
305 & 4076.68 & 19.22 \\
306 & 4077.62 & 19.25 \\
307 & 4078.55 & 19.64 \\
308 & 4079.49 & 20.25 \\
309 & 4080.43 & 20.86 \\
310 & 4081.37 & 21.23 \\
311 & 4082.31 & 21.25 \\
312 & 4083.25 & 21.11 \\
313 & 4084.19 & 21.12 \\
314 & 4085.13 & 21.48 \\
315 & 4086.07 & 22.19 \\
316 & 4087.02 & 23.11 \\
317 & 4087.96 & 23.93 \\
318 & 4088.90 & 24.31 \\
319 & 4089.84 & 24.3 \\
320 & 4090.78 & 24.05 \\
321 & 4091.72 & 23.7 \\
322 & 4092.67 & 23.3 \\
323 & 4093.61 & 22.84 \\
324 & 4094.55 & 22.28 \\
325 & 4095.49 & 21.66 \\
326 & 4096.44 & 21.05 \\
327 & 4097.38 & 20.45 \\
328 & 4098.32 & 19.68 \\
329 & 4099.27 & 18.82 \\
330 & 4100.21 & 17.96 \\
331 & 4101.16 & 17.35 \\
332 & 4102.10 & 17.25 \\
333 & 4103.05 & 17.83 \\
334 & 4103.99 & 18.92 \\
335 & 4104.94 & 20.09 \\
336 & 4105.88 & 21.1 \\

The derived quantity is 1.7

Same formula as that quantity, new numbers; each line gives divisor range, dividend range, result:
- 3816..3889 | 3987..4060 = 1.82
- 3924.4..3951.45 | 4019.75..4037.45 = 2.24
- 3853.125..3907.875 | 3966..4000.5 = 1.17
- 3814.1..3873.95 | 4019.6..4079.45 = 1.87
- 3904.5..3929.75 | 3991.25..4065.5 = 1.53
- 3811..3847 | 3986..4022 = 2.11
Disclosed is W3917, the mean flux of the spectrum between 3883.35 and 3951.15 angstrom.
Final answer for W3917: 12.6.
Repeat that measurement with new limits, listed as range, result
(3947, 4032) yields 16.8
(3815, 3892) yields 12.1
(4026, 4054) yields 19.9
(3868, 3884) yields 13.6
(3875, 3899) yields 14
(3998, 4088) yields 20.1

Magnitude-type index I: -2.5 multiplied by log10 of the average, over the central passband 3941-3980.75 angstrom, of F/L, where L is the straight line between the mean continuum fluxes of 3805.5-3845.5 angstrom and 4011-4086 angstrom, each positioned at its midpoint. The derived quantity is 0.35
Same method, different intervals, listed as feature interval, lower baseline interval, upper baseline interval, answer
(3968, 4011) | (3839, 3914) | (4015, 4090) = 0.07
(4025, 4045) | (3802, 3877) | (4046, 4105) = -0.08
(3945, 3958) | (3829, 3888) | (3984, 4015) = 0.14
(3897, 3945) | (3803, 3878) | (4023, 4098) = 0.27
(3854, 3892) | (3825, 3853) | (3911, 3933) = -0.19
